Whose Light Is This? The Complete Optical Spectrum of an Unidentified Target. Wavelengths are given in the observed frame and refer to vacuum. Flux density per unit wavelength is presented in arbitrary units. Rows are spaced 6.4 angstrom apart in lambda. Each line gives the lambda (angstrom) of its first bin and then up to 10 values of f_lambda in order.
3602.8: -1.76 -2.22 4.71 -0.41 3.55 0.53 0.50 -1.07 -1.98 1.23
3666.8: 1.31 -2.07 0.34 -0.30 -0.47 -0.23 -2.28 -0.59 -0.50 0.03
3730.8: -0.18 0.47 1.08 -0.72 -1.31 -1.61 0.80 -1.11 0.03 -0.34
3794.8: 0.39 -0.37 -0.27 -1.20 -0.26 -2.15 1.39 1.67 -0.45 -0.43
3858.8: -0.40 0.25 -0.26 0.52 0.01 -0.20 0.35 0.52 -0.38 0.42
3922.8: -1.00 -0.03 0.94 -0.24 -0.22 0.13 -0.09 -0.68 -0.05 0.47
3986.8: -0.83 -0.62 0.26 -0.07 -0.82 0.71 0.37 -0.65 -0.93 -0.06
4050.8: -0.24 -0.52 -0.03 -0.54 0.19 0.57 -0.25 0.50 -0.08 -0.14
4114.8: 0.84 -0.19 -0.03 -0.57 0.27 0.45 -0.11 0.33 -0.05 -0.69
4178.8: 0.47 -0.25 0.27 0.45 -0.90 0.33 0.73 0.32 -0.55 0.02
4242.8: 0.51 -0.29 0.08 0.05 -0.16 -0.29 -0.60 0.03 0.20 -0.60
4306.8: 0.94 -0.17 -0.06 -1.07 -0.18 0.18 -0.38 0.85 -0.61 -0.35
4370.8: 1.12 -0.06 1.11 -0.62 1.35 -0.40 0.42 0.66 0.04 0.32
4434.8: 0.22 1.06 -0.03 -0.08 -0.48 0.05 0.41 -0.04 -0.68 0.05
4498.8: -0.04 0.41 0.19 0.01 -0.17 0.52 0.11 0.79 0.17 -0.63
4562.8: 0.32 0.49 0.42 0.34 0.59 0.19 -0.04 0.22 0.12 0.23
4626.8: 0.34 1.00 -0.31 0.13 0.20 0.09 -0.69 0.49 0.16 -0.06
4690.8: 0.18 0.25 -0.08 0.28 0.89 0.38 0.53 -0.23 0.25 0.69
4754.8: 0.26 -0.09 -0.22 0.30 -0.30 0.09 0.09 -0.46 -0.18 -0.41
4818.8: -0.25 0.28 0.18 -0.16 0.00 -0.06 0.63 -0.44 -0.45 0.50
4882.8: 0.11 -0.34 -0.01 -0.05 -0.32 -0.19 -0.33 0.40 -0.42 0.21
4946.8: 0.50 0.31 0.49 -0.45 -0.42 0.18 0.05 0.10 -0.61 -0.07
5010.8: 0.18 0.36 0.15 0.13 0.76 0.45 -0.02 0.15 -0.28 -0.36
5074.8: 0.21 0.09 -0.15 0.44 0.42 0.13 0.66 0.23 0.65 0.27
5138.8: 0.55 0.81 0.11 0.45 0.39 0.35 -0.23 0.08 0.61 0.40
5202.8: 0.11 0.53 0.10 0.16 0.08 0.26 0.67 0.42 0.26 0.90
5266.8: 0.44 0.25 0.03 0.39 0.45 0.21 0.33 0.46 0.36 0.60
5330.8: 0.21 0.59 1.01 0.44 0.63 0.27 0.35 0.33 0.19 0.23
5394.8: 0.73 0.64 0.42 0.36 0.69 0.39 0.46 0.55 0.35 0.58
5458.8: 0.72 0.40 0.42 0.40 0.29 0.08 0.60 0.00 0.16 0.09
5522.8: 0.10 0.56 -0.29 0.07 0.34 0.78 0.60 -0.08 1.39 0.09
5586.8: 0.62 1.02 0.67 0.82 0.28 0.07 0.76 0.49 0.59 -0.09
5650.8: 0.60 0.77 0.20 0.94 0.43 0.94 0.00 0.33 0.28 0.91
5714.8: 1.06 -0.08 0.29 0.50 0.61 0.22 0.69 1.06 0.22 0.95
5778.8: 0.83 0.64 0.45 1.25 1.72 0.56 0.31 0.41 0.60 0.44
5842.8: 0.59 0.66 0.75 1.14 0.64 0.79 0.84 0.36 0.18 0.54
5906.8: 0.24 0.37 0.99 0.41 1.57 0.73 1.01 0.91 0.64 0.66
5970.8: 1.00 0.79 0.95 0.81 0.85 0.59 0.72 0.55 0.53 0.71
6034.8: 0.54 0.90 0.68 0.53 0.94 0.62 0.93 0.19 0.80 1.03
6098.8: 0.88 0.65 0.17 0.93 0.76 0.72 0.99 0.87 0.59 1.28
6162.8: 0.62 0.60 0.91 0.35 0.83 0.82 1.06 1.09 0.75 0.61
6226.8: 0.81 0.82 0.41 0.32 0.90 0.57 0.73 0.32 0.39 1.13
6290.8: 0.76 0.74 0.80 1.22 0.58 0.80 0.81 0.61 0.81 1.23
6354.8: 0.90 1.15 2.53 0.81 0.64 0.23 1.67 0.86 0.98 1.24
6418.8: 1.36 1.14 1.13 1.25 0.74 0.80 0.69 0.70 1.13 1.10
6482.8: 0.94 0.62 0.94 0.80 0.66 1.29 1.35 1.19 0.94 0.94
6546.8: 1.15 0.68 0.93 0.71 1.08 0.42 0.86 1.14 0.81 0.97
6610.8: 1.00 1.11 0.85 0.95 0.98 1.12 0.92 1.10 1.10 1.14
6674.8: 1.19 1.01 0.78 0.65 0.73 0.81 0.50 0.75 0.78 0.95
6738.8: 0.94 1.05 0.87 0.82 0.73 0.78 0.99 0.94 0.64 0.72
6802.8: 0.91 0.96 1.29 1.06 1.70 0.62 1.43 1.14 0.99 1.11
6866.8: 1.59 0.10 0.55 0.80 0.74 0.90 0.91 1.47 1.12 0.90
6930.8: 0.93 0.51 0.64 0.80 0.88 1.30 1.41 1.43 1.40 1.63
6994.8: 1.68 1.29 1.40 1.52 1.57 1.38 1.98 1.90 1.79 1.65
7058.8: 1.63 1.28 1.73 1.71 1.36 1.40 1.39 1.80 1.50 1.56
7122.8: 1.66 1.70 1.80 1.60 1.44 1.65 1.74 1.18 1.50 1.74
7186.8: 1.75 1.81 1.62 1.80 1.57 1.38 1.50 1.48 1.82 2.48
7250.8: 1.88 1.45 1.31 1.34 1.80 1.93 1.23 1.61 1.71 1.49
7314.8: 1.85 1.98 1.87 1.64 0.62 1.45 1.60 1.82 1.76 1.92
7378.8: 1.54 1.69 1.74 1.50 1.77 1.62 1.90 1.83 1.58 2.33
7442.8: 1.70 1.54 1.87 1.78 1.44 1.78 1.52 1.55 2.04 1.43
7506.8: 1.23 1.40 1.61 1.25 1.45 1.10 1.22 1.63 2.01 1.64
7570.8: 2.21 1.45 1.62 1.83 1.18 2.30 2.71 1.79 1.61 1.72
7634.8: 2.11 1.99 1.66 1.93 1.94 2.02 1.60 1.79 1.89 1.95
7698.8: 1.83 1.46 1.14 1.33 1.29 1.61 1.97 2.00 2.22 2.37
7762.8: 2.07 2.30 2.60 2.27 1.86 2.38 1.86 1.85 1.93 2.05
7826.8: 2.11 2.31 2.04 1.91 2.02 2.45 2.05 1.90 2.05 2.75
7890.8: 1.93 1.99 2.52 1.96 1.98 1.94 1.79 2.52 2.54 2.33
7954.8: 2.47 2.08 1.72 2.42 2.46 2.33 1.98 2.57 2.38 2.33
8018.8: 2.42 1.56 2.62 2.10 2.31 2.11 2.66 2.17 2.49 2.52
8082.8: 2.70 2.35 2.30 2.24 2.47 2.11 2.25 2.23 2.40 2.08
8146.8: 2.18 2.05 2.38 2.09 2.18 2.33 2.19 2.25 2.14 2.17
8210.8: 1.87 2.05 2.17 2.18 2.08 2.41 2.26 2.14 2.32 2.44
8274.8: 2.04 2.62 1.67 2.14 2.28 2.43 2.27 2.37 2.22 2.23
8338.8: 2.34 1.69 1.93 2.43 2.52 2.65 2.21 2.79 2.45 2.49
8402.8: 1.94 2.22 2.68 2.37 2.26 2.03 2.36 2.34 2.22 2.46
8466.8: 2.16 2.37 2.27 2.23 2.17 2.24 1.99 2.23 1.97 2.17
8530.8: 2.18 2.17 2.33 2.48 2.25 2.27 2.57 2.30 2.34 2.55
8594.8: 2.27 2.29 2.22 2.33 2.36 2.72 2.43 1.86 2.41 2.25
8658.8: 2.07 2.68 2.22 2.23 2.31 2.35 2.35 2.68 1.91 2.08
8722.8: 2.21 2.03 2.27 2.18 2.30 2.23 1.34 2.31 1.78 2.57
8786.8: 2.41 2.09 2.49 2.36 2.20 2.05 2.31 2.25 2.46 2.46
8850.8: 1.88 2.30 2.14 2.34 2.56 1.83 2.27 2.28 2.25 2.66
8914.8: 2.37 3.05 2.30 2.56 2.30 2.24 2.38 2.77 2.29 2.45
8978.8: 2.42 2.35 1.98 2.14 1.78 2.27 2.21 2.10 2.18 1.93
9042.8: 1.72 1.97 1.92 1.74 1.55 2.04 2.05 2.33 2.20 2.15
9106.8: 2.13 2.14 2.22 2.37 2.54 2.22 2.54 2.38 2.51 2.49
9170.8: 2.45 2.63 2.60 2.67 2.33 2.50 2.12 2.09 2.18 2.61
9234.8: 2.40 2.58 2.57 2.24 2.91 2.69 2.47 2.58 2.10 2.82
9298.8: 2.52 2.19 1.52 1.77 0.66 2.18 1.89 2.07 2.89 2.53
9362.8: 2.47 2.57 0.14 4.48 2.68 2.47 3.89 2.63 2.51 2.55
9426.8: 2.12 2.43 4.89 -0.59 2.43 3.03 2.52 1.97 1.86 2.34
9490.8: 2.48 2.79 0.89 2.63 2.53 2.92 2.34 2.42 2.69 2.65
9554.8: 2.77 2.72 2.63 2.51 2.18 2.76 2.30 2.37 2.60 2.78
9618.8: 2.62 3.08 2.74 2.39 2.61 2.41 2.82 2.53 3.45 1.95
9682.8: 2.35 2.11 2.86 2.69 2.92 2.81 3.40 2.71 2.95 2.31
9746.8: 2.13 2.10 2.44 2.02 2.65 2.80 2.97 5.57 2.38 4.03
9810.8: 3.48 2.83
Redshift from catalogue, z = 0.749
